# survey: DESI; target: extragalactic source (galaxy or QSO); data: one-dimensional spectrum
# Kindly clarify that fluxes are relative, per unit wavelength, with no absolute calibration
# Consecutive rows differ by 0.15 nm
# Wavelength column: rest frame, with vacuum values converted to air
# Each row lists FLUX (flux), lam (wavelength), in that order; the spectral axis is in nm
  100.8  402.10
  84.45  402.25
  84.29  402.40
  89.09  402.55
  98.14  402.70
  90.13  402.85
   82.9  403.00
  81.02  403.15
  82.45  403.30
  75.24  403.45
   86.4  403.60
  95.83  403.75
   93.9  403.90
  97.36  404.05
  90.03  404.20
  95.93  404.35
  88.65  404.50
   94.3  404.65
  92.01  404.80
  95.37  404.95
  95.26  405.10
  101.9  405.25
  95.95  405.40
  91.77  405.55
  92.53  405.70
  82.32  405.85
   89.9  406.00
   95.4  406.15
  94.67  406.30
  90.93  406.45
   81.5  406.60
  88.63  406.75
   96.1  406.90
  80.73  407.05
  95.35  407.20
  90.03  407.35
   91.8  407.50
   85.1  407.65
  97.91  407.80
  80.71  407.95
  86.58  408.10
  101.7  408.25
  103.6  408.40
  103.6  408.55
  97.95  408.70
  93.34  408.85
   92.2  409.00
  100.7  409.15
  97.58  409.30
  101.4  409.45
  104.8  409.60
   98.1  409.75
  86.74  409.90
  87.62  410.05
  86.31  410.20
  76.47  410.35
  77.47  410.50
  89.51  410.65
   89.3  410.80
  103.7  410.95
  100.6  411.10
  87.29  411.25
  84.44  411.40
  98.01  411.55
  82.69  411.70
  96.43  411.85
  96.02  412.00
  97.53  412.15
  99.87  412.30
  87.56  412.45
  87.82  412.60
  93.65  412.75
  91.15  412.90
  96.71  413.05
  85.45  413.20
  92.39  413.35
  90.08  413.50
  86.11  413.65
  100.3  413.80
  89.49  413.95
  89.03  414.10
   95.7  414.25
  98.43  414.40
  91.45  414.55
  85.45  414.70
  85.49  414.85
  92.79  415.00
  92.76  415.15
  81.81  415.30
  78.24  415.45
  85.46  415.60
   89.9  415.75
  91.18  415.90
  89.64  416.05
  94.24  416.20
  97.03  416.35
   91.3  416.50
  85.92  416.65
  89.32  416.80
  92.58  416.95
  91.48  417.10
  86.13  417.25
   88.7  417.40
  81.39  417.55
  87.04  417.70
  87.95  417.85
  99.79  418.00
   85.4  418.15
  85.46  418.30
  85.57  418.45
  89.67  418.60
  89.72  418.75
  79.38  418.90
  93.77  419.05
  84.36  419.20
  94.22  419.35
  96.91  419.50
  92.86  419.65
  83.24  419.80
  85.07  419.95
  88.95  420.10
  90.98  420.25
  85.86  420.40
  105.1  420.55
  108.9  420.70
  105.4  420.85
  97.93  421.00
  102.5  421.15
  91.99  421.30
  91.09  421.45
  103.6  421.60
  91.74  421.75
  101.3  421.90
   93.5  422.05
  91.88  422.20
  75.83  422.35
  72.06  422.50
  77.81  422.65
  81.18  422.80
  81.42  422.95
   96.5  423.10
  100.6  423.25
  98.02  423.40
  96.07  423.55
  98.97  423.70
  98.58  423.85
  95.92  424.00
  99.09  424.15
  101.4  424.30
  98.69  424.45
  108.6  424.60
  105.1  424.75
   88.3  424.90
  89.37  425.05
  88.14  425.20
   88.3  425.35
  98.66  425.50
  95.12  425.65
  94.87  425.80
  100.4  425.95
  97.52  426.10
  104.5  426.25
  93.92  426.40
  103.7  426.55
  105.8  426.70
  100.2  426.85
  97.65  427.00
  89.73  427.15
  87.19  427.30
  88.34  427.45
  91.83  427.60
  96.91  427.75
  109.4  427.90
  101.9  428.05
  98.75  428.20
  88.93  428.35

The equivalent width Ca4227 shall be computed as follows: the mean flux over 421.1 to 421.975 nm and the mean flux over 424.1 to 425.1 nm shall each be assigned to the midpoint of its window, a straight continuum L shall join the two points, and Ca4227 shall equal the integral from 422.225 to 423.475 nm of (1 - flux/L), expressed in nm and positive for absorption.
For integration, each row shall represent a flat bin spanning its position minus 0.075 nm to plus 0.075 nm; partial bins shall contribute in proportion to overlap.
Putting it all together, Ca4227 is 0.15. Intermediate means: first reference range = 96.9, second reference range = 98.9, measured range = 85.7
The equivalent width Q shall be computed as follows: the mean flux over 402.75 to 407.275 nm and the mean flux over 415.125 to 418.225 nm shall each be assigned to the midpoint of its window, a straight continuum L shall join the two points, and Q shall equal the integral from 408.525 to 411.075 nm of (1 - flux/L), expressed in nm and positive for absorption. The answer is -0.10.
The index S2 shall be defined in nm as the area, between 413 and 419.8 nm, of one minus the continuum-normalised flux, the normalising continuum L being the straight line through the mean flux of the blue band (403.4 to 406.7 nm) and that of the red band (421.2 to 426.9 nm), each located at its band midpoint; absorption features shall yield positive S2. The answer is 0.28 nm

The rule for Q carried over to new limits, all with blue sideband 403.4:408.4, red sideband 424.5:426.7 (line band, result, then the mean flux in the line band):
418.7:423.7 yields 0.21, 91.9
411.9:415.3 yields 0.07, 91.9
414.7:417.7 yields 0.19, 88.6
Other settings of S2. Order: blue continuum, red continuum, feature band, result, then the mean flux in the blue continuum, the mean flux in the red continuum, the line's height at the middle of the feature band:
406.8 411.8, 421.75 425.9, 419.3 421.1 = -0.034 nm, 92.4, 93.2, 93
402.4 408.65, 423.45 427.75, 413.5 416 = 0.109 nm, 91.2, 96.7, 93.7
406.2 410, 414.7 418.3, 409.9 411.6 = 0.059 nm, 93.6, 88.8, 92.1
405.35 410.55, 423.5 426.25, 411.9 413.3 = 0.007 nm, 92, 97.1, 93.4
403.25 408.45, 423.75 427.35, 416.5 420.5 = 0.270 nm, 91.4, 97.2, 95.1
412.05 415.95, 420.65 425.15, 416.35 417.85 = 0.055 nm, 90.6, 94.7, 92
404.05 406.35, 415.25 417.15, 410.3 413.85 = -0.026 nm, 93.2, 89.1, 90.7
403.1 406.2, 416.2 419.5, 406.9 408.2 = 0.022 nm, 91.2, 89.2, 90.7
